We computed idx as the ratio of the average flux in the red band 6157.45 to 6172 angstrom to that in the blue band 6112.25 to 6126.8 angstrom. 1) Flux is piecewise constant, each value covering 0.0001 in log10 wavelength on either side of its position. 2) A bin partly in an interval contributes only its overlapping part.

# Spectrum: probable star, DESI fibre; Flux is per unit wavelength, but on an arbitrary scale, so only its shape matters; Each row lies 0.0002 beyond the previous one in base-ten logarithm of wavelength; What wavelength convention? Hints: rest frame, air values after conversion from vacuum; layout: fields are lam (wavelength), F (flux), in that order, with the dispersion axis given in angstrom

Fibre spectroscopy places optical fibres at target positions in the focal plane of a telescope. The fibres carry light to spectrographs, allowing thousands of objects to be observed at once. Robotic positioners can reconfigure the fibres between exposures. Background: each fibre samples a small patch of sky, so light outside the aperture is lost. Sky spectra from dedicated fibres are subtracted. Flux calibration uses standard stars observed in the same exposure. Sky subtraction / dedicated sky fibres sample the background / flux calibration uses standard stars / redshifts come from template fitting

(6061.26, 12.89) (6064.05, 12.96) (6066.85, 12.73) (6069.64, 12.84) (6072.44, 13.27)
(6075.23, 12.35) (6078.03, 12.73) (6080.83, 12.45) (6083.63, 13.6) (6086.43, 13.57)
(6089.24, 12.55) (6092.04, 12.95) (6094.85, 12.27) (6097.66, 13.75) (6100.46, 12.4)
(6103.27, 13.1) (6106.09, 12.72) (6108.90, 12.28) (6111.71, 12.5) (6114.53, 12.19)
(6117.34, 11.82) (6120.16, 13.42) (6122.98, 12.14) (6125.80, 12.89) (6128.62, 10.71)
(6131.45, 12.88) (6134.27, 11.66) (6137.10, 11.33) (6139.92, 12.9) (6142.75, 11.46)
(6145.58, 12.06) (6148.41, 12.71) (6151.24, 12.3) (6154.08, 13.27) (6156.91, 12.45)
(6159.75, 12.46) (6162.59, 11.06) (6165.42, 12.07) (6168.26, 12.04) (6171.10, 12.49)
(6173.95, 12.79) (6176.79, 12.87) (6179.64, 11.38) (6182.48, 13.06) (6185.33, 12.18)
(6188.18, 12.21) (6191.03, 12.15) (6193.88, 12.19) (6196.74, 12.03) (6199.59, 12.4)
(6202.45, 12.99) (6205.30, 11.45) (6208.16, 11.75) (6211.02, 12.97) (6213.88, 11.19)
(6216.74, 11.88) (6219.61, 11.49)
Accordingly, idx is 1.0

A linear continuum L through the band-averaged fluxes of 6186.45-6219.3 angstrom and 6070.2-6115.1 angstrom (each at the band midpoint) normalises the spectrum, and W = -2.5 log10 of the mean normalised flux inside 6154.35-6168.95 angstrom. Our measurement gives 0.02 mag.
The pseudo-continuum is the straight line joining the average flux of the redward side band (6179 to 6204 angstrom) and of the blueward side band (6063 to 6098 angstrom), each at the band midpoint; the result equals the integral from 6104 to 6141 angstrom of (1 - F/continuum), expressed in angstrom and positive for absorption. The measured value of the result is 1.18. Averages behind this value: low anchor 12.9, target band 12.3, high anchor 12.3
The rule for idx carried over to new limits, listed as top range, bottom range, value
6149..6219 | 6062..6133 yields 0.96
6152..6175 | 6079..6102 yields 0.95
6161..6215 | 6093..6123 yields 0.96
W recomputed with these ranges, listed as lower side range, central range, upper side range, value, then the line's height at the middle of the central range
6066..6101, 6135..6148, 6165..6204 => 0.05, 12.6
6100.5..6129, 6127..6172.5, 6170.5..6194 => 0.03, 12.4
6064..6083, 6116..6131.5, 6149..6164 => 0.02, 12.5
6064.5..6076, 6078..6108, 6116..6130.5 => -0.03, 12.6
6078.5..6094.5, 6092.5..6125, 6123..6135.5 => -0.01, 12.5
